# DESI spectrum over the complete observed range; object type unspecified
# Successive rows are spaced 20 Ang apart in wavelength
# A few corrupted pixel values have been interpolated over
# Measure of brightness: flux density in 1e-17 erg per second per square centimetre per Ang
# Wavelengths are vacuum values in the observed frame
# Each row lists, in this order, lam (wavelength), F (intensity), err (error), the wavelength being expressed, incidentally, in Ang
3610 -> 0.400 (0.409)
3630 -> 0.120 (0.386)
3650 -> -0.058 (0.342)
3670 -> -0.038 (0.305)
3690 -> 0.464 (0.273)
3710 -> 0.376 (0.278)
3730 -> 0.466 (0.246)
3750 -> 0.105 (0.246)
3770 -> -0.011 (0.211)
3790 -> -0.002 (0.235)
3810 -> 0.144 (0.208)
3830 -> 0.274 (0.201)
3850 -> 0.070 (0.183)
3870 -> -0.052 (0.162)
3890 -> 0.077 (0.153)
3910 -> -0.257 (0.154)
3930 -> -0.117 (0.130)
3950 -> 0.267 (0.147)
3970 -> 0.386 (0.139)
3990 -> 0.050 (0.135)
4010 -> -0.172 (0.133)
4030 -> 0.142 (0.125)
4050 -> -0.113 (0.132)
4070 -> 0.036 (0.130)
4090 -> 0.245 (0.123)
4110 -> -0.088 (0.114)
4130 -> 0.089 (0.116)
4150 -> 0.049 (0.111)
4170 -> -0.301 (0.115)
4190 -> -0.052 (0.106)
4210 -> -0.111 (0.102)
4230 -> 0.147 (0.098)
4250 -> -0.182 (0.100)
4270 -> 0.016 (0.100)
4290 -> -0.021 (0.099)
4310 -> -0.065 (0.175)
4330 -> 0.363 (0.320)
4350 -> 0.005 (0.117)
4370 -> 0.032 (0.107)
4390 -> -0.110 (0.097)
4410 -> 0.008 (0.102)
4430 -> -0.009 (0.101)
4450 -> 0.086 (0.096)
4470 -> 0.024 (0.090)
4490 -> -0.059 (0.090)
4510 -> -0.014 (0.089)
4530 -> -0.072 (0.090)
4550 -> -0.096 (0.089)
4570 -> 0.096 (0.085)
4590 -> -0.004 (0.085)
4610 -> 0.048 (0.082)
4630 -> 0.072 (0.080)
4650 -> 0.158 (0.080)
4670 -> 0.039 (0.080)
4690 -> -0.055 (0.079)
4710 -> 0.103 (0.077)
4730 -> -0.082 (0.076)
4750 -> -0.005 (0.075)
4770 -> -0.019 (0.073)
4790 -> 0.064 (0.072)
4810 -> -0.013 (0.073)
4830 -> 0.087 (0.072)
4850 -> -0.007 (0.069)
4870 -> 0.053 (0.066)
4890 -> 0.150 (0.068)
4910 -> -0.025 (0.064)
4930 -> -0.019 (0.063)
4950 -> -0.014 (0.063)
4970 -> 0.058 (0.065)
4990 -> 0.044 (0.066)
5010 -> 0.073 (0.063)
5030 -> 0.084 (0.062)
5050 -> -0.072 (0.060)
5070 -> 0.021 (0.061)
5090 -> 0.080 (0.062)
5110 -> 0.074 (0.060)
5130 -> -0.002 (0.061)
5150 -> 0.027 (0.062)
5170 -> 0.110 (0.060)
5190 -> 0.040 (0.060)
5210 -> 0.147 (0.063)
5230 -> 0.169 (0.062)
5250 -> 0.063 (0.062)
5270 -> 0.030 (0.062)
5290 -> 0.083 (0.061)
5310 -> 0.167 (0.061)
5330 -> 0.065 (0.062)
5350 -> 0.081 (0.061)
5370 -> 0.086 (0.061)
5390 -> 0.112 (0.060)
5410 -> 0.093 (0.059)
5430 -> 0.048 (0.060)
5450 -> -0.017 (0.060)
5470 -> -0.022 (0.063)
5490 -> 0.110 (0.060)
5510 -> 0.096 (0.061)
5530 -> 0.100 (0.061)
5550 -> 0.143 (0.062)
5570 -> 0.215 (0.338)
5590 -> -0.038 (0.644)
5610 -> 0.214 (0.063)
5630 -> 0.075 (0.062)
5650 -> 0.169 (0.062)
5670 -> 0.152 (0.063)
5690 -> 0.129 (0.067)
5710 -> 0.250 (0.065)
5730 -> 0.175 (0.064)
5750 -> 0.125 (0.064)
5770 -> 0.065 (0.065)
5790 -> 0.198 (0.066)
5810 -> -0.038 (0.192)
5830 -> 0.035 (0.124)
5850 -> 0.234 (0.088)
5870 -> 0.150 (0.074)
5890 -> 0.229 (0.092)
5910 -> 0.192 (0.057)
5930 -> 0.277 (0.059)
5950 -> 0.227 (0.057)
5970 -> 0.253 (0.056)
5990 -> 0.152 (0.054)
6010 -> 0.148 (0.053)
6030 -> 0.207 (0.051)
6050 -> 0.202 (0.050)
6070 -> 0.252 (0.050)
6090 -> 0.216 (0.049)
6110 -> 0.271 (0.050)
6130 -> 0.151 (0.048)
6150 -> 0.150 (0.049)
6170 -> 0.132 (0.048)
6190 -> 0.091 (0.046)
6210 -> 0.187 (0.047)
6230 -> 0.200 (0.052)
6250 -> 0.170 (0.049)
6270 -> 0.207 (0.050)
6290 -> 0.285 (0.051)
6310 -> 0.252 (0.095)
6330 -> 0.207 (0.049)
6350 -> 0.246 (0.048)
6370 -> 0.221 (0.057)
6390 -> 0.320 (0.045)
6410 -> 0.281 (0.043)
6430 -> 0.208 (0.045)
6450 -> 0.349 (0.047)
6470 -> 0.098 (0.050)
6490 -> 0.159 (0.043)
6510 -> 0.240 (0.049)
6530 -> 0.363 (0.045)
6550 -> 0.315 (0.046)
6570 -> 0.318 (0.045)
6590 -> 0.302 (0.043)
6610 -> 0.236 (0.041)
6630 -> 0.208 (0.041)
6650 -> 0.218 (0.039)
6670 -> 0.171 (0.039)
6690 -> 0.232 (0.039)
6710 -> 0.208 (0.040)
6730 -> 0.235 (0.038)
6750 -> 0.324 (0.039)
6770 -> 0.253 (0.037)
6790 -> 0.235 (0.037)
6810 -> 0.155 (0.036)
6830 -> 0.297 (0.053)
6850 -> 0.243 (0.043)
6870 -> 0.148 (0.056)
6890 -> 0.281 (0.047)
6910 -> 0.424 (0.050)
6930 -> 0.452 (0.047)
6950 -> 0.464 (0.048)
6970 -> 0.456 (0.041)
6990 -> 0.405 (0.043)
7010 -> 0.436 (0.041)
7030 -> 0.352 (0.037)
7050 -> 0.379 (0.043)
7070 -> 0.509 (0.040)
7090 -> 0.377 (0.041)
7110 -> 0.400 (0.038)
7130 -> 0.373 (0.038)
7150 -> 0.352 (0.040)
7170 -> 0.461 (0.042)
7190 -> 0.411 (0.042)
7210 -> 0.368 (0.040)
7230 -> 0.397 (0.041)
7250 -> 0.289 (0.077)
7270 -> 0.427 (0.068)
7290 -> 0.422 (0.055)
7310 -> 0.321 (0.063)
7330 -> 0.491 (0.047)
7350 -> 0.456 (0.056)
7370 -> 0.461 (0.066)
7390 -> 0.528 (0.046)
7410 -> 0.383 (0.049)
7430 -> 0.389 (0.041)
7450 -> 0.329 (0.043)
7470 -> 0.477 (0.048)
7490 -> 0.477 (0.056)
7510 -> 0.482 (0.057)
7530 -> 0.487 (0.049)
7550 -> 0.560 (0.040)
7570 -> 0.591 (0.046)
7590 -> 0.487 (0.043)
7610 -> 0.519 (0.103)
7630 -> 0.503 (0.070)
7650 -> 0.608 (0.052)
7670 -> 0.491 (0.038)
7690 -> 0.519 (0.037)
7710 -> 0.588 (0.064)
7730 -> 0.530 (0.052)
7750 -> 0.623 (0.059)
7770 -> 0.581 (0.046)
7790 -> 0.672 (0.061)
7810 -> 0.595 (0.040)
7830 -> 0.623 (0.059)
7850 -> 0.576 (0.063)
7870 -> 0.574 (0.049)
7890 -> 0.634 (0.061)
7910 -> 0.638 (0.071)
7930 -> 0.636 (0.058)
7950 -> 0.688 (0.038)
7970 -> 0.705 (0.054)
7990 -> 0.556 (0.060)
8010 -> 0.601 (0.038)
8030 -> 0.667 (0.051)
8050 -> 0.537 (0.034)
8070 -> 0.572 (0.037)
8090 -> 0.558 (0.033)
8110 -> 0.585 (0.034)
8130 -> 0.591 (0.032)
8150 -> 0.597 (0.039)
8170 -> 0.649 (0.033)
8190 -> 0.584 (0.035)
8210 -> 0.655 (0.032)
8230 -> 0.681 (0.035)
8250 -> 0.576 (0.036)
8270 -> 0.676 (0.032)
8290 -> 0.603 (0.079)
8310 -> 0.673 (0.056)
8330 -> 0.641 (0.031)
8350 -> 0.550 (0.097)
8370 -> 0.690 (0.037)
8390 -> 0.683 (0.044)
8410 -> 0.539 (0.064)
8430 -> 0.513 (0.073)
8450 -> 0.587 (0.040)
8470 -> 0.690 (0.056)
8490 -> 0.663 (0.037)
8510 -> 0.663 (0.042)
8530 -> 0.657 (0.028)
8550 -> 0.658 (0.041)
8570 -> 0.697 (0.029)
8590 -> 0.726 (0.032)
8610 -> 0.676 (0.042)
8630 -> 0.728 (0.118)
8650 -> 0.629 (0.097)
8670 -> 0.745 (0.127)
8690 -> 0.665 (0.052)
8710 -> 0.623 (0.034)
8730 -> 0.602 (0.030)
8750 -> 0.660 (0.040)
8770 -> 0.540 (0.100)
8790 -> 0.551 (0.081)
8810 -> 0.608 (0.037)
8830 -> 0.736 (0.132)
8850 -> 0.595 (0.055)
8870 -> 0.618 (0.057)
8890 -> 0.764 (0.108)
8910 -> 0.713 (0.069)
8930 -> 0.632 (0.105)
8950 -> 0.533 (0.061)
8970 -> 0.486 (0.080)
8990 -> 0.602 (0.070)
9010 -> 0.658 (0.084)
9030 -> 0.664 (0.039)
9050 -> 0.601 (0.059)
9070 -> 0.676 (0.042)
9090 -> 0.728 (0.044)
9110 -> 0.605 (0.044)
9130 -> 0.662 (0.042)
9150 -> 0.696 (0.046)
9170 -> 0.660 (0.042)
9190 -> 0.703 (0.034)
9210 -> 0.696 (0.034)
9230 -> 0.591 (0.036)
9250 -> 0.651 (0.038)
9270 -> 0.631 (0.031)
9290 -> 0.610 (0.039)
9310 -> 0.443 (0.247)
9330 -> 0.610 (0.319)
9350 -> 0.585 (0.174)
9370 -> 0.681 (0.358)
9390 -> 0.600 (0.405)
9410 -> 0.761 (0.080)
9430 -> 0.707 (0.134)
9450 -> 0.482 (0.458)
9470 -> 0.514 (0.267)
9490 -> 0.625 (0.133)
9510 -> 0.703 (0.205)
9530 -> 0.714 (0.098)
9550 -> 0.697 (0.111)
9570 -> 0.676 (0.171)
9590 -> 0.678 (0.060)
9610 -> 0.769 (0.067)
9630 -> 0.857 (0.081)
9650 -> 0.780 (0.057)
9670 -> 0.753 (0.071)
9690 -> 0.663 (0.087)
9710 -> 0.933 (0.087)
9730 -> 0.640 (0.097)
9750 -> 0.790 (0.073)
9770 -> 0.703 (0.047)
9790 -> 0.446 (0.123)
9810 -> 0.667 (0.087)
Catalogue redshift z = 0.73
